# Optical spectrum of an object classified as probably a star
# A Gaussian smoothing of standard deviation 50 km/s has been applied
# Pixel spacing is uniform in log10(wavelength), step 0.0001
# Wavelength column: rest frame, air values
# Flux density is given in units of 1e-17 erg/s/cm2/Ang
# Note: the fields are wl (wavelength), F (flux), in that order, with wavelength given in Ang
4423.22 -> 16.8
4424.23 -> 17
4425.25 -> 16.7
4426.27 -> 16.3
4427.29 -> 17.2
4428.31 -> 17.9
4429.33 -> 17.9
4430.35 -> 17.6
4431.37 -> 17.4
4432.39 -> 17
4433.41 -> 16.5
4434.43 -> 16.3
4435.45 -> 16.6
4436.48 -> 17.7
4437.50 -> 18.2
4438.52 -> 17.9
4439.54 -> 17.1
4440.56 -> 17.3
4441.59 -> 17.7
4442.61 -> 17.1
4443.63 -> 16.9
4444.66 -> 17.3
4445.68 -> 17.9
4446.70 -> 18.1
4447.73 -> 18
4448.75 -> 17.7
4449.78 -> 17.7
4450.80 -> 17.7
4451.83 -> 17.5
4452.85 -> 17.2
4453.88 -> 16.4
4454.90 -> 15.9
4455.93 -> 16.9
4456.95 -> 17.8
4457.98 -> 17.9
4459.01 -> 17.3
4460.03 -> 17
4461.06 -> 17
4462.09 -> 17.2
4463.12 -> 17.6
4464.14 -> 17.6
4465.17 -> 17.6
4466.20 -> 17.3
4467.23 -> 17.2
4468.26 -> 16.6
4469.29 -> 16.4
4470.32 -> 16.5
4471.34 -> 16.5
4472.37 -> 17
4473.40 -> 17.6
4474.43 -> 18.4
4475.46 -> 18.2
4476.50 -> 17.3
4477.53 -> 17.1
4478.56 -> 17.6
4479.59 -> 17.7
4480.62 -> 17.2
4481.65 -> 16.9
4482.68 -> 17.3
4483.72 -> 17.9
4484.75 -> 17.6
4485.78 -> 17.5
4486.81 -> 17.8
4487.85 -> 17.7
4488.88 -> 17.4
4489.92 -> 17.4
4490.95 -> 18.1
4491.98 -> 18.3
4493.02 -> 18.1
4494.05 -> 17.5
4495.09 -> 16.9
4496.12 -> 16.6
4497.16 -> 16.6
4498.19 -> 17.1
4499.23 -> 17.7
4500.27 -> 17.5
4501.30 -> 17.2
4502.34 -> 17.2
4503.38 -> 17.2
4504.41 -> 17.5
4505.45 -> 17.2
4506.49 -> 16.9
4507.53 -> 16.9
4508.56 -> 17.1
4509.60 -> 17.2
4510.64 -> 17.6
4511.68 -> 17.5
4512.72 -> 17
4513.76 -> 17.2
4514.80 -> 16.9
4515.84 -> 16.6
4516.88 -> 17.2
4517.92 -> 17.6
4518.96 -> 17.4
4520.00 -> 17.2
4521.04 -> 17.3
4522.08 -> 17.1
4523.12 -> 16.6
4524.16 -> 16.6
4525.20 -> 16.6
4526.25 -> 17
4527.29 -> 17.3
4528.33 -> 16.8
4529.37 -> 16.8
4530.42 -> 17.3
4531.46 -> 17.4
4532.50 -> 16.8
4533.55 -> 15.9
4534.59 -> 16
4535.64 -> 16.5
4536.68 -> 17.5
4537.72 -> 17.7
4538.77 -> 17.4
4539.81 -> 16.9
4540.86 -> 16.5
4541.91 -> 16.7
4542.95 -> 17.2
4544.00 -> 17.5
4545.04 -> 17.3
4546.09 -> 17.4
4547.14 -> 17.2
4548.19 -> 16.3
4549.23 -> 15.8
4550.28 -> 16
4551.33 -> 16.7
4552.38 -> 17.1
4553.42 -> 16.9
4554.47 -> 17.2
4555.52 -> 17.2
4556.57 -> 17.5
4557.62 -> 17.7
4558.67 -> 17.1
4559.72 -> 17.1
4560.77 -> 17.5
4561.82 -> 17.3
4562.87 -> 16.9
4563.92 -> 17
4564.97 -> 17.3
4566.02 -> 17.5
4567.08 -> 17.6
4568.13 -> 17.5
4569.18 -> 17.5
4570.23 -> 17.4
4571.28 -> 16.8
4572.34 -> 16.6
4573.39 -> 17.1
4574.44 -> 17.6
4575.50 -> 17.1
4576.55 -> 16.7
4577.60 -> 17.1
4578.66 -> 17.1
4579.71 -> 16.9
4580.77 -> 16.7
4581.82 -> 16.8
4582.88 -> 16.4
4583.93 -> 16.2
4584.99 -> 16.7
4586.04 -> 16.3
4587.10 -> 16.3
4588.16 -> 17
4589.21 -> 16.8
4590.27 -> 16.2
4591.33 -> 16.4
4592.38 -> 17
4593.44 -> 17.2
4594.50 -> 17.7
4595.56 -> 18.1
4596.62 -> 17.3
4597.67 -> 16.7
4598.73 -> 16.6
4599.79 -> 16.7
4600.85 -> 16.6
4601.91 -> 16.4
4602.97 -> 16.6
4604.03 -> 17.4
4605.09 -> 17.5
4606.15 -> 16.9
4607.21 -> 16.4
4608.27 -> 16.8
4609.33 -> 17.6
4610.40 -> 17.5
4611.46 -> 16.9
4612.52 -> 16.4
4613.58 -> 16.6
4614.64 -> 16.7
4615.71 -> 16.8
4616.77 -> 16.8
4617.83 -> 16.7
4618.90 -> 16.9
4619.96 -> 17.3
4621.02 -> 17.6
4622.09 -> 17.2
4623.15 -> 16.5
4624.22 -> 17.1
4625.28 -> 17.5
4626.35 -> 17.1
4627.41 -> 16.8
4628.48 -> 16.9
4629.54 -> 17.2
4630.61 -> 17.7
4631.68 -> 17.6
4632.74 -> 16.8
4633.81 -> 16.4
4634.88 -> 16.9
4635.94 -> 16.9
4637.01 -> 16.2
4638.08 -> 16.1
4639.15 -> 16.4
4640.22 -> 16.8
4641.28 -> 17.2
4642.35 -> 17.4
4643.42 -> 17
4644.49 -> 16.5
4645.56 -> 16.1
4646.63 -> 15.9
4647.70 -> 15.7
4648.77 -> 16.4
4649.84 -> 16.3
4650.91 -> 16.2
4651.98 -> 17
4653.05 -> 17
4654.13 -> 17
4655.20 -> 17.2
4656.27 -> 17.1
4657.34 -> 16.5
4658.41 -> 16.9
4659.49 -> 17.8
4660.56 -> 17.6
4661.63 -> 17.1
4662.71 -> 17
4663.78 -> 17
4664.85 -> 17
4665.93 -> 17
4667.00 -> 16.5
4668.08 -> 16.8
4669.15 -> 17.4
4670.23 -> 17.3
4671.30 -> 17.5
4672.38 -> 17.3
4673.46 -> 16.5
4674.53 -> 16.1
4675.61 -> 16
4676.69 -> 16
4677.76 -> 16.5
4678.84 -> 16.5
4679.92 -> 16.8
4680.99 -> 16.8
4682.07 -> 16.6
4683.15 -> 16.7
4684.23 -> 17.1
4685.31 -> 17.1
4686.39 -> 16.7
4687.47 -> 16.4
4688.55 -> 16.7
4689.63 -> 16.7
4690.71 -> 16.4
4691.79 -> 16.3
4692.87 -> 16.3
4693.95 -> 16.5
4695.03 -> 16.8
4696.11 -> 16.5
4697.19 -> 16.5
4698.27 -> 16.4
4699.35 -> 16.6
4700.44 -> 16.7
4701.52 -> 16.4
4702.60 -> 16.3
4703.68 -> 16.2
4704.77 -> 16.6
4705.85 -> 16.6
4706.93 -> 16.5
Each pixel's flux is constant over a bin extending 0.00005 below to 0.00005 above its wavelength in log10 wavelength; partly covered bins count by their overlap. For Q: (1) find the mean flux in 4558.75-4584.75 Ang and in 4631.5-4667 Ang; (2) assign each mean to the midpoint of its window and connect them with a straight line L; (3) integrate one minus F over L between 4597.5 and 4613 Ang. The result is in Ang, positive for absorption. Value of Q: 0.1 Ang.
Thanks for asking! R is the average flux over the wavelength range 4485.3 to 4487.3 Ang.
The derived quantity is 17.7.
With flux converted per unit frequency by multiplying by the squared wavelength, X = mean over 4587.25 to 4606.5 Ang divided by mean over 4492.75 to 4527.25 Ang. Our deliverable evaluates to 1.03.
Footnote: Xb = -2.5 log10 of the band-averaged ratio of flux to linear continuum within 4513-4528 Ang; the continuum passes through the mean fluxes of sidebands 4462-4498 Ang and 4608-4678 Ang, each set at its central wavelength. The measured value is 0.01 mag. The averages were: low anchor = 17.4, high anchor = 16.9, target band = 17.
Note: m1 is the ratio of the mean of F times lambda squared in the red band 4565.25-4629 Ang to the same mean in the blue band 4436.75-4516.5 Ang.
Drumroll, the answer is 1.03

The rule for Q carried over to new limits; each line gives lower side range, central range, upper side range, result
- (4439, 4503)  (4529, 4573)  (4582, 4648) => 0.1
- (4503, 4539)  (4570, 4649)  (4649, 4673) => 0.8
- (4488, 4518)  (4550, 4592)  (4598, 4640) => 0.2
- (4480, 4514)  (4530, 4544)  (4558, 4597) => 0.2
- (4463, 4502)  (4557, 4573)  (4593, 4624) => -0.1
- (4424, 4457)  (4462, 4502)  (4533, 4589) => -0.5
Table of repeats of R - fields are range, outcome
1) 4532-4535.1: 16.2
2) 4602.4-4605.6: 17.2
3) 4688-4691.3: 16.6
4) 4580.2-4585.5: 16.5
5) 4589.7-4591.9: 16.3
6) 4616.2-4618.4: 16.7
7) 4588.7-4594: 16.7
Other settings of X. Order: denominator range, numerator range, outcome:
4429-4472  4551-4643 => 1.05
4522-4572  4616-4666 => 1.03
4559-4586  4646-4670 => 1.03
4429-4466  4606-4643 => 1.06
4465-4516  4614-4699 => 1.04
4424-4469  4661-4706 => 1.07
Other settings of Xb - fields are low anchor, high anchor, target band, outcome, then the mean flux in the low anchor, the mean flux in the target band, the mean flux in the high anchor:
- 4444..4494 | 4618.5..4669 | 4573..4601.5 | 0.012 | 17.4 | 16.9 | 16.9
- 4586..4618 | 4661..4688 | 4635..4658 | 0.013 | 16.9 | 16.6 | 16.8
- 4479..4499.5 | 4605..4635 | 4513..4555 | 0.023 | 17.5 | 16.9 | 17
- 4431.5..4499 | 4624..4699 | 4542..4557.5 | 0.008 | 17.3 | 17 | 16.8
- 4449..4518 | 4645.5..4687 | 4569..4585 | 0.007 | 17.3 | 16.9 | 16.8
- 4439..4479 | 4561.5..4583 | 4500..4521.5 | 0.000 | 17.3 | 17.2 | 17.1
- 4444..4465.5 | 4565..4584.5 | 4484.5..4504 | -0.011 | 17.4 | 17.4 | 17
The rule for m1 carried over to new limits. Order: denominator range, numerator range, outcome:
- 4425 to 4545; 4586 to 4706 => 1.05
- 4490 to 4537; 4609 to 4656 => 1.04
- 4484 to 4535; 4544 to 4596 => 1.02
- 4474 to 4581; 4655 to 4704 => 1.04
